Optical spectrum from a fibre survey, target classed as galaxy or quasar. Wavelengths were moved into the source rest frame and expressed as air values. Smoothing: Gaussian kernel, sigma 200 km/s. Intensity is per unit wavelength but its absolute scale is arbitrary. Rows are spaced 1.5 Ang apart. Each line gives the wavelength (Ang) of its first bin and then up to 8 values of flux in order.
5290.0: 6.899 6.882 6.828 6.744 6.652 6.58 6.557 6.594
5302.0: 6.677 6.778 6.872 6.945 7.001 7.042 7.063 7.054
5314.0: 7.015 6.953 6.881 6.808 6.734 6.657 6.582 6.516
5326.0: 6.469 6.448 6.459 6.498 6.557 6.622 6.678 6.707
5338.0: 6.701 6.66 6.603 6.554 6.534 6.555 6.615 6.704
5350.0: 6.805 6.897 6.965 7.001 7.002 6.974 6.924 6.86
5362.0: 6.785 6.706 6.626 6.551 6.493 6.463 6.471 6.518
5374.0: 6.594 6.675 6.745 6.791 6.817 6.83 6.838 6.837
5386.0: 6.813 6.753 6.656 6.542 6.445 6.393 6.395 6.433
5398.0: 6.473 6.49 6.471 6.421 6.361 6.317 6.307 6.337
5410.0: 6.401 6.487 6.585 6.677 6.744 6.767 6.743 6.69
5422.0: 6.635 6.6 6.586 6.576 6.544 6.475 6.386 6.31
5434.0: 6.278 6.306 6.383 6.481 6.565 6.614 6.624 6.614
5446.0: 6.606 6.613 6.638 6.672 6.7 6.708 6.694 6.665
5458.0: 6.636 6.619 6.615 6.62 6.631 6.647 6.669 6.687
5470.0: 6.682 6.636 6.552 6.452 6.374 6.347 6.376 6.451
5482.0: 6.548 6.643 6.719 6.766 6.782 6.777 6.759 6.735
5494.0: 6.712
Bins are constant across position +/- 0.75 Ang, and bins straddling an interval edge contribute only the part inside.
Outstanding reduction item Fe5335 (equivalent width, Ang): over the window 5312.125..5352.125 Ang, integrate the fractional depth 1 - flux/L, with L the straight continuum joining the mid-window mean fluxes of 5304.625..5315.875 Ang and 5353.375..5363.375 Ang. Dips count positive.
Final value 1.7 Ang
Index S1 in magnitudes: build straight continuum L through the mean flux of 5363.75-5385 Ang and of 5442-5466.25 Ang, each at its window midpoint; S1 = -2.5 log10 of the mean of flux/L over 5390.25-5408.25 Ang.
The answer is 0.04 mag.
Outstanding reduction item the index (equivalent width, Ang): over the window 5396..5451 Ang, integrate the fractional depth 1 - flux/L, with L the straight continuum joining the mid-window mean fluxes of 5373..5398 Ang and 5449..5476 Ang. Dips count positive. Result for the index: 1.0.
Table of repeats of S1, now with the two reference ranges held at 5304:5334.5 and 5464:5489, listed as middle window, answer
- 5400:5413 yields 0.04 mag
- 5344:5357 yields -0.01 mag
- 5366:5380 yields 0.02 mag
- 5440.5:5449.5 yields 0.00 mag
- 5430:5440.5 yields 0.04 mag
